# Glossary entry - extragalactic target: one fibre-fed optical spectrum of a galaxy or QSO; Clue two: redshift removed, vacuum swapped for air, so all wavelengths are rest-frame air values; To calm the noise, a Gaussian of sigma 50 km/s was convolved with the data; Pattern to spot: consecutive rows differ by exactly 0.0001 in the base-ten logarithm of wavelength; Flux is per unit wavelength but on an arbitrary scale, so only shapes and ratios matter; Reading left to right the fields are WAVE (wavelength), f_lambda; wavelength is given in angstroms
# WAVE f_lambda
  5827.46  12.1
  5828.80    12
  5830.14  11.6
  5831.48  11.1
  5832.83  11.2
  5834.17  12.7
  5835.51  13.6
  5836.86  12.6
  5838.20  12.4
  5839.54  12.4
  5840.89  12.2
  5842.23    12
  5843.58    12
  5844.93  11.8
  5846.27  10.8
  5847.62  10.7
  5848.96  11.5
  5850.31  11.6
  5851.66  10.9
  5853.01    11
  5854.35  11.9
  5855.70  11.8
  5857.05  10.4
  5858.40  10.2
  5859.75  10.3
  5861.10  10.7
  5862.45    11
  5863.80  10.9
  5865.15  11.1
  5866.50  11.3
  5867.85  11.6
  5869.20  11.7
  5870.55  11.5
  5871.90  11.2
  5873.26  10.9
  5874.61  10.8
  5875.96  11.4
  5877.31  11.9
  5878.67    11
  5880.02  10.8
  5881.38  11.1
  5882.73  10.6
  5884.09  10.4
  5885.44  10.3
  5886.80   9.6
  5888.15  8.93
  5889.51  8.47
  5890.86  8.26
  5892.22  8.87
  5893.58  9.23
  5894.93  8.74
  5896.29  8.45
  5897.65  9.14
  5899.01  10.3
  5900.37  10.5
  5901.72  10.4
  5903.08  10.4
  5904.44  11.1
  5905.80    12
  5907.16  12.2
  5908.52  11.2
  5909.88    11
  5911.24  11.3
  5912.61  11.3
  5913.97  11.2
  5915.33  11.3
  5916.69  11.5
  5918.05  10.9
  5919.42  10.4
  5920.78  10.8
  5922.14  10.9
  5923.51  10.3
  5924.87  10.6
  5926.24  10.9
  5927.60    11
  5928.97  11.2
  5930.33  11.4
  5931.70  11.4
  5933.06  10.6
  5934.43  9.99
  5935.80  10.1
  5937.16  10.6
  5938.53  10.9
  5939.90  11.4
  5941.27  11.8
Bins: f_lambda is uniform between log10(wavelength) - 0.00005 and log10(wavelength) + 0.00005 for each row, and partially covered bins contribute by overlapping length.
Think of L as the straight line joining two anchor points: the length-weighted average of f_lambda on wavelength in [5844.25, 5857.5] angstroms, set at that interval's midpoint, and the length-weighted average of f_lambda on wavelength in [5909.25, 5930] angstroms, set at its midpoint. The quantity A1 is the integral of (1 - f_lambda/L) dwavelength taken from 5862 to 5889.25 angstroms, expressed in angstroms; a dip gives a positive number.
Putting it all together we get 0.7 angstroms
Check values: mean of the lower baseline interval 11.3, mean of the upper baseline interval 11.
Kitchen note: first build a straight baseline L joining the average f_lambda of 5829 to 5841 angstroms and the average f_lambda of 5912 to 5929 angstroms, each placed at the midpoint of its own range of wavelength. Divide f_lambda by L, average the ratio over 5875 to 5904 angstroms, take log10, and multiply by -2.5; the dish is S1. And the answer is 0.15 mag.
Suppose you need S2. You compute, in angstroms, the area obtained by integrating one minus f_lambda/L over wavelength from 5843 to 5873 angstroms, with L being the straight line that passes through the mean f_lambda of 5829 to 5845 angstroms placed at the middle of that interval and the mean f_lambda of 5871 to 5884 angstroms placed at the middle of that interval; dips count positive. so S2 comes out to 1.0 angstroms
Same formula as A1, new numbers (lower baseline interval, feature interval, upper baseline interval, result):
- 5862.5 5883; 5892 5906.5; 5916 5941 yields 1.4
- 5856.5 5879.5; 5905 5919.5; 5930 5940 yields -0.7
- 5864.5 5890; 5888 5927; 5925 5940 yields 1.5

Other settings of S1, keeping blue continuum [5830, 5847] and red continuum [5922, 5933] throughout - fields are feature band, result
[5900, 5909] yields 0.01 mag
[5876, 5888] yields 0.08 mag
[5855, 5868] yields 0.08 mag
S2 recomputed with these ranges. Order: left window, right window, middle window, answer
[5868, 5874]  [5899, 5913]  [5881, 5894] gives 1.9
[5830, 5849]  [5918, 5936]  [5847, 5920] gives 4.2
